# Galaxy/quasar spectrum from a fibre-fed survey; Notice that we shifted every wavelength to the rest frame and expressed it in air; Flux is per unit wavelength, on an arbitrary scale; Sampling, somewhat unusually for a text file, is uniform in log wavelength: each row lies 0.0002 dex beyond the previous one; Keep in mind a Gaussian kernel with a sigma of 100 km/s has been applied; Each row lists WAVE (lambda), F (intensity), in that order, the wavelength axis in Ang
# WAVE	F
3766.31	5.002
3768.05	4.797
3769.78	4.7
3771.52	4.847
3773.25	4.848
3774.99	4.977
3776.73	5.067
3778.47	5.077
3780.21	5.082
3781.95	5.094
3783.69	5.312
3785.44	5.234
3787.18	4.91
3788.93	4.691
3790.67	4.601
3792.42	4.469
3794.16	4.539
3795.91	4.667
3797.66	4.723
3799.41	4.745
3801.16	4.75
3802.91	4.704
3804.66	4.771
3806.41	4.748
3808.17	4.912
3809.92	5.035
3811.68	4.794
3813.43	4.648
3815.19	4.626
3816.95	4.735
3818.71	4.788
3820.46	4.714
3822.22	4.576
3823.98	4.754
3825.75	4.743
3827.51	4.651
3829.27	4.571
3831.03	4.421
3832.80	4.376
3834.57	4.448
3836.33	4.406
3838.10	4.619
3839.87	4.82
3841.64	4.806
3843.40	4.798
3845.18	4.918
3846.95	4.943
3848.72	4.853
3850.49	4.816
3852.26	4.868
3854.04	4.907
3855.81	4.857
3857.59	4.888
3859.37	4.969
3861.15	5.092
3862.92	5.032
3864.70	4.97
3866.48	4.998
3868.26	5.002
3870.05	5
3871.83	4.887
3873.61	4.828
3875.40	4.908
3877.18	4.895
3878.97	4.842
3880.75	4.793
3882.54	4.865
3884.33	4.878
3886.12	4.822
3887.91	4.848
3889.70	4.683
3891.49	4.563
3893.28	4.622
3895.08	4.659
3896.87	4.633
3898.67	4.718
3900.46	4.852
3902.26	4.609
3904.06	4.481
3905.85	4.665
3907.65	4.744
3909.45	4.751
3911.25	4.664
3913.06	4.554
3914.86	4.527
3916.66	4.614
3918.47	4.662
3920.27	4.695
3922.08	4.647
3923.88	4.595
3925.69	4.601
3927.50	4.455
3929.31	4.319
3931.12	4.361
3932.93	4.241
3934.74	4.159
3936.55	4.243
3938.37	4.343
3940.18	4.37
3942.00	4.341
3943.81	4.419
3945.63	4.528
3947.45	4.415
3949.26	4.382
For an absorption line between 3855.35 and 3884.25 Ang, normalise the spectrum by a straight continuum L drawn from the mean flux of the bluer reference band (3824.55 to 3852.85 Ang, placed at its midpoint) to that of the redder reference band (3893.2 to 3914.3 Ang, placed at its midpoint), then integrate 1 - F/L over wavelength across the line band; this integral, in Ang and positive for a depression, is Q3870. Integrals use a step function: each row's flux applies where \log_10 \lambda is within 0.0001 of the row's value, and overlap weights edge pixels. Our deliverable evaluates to -1.5 Ang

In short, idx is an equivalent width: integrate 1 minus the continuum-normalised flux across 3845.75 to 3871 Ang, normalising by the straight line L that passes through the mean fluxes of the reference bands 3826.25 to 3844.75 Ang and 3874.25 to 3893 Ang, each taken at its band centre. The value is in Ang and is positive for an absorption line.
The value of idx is -1.3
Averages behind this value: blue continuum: 4.6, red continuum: 4.8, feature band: 4.94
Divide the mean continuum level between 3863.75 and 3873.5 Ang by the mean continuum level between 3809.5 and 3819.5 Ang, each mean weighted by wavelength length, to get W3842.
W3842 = 1.04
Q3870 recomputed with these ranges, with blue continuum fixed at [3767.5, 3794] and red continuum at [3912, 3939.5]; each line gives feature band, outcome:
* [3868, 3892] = -1.2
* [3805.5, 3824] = 0.2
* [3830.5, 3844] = 0.4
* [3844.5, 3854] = -0.4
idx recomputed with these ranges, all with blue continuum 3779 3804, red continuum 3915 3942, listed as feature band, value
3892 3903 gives -0.4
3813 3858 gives -0.1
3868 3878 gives -0.7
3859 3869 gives -0.8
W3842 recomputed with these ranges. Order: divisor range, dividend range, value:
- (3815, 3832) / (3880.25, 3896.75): 1.02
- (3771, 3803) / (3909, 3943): 0.92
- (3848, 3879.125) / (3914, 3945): 0.90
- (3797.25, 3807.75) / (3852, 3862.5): 1.04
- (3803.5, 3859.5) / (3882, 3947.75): 0.96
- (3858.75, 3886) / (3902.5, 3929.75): 0.93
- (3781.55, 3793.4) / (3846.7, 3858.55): 1.00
